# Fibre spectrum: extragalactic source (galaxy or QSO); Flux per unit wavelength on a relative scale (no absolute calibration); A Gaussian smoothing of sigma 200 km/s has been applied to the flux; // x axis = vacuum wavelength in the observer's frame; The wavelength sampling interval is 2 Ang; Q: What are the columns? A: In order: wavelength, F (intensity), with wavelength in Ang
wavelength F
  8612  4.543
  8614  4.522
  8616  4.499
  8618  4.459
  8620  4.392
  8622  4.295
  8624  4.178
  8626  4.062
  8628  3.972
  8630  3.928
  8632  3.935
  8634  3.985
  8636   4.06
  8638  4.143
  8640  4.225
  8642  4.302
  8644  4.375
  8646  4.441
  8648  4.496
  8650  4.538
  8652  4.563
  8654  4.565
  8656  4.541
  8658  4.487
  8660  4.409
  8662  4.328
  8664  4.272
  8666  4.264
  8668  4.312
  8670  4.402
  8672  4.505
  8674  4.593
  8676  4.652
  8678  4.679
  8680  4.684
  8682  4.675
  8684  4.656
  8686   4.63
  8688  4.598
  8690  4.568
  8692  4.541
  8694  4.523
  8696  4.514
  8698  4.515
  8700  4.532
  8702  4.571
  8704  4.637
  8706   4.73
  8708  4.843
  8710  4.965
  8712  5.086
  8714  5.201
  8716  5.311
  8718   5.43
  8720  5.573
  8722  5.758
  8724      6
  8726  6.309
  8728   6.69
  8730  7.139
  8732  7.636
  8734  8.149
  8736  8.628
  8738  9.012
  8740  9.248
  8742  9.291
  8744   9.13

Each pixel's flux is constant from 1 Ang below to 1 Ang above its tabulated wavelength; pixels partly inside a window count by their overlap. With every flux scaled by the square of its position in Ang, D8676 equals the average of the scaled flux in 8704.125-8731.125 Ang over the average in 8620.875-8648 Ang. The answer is 1.4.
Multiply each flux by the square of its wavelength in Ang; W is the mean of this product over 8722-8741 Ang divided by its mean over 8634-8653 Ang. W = 1.78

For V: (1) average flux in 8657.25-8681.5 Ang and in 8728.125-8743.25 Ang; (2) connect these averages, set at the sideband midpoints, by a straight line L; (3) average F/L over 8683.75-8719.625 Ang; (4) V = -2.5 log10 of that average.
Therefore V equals 0.30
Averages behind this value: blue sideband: 4.47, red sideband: 8.35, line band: 4.79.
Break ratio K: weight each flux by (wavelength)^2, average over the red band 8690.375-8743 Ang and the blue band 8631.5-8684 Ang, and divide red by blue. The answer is 1.38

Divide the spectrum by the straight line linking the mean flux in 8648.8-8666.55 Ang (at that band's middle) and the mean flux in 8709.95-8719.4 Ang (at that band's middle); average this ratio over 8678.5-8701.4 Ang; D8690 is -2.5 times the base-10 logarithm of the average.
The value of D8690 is 0.070 mag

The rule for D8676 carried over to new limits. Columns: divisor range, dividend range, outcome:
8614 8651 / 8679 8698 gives 1.10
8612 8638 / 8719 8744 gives 1.83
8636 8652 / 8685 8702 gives 1.06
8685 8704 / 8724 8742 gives 1.73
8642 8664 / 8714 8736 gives 1.47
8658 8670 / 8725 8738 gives 1.77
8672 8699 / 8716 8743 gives 1.59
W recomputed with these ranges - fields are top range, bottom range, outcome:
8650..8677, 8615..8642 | 1.08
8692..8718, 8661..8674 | 1.11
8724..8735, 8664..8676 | 1.62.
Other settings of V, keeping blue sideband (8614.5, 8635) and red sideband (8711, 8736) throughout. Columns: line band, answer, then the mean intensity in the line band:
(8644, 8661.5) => 0.066 mag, 4.49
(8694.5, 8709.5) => 0.250 mag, 4.63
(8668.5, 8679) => 0.149 mag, 4.55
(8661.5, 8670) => 0.174 mag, 4.3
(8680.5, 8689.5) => 0.178 mag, 4.64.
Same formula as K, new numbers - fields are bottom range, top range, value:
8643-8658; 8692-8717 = 1.07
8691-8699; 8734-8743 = 2.00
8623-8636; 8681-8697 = 1.16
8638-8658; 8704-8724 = 1.20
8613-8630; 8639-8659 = 1.05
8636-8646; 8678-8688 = 1.10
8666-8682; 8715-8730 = 1.33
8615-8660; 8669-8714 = 1.10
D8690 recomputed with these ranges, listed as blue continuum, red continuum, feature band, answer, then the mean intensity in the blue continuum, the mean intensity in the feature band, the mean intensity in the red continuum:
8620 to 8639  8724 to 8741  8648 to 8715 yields 0.27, 4.08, 4.59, 7.74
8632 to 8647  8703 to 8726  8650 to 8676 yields 0.02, 4.2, 4.45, 5.28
